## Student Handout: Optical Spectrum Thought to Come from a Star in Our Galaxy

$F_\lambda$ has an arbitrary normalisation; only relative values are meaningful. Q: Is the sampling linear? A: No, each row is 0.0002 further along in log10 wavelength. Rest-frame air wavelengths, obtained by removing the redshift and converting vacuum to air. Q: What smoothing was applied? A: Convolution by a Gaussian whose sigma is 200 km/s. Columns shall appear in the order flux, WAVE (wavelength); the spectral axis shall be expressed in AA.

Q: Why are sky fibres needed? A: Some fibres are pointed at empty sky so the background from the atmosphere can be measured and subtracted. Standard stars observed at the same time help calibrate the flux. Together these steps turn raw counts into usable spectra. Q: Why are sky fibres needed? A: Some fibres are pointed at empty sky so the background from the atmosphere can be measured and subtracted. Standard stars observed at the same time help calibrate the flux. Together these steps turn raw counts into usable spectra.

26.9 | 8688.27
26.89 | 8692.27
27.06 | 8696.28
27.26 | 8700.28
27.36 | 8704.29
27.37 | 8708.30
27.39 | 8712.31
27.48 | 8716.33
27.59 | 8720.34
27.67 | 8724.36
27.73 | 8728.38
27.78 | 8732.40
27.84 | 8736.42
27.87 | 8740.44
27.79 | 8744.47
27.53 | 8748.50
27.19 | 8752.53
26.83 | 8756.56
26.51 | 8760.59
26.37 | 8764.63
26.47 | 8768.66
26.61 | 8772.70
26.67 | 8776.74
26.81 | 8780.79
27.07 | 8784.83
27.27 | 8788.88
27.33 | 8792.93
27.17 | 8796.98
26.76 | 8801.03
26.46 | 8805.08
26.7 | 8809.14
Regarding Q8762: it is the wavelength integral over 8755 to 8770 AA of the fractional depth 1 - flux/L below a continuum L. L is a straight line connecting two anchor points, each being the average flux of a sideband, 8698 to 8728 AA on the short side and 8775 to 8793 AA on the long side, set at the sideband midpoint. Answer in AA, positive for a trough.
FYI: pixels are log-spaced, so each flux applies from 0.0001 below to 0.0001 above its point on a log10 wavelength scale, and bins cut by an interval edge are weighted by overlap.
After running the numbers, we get 0.3 AA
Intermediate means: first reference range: 27.5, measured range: 26.6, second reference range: 27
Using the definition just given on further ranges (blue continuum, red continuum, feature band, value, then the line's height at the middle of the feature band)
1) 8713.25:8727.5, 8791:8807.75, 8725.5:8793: 0.23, 27.2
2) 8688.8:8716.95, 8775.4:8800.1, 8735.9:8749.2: -0.31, 27.1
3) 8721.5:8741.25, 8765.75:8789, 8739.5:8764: 0.10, 27.3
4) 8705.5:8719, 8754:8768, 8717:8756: -0.89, 27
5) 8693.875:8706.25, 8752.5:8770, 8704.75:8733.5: -0.56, 27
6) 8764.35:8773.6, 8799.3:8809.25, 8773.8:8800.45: -0.46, 26.6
